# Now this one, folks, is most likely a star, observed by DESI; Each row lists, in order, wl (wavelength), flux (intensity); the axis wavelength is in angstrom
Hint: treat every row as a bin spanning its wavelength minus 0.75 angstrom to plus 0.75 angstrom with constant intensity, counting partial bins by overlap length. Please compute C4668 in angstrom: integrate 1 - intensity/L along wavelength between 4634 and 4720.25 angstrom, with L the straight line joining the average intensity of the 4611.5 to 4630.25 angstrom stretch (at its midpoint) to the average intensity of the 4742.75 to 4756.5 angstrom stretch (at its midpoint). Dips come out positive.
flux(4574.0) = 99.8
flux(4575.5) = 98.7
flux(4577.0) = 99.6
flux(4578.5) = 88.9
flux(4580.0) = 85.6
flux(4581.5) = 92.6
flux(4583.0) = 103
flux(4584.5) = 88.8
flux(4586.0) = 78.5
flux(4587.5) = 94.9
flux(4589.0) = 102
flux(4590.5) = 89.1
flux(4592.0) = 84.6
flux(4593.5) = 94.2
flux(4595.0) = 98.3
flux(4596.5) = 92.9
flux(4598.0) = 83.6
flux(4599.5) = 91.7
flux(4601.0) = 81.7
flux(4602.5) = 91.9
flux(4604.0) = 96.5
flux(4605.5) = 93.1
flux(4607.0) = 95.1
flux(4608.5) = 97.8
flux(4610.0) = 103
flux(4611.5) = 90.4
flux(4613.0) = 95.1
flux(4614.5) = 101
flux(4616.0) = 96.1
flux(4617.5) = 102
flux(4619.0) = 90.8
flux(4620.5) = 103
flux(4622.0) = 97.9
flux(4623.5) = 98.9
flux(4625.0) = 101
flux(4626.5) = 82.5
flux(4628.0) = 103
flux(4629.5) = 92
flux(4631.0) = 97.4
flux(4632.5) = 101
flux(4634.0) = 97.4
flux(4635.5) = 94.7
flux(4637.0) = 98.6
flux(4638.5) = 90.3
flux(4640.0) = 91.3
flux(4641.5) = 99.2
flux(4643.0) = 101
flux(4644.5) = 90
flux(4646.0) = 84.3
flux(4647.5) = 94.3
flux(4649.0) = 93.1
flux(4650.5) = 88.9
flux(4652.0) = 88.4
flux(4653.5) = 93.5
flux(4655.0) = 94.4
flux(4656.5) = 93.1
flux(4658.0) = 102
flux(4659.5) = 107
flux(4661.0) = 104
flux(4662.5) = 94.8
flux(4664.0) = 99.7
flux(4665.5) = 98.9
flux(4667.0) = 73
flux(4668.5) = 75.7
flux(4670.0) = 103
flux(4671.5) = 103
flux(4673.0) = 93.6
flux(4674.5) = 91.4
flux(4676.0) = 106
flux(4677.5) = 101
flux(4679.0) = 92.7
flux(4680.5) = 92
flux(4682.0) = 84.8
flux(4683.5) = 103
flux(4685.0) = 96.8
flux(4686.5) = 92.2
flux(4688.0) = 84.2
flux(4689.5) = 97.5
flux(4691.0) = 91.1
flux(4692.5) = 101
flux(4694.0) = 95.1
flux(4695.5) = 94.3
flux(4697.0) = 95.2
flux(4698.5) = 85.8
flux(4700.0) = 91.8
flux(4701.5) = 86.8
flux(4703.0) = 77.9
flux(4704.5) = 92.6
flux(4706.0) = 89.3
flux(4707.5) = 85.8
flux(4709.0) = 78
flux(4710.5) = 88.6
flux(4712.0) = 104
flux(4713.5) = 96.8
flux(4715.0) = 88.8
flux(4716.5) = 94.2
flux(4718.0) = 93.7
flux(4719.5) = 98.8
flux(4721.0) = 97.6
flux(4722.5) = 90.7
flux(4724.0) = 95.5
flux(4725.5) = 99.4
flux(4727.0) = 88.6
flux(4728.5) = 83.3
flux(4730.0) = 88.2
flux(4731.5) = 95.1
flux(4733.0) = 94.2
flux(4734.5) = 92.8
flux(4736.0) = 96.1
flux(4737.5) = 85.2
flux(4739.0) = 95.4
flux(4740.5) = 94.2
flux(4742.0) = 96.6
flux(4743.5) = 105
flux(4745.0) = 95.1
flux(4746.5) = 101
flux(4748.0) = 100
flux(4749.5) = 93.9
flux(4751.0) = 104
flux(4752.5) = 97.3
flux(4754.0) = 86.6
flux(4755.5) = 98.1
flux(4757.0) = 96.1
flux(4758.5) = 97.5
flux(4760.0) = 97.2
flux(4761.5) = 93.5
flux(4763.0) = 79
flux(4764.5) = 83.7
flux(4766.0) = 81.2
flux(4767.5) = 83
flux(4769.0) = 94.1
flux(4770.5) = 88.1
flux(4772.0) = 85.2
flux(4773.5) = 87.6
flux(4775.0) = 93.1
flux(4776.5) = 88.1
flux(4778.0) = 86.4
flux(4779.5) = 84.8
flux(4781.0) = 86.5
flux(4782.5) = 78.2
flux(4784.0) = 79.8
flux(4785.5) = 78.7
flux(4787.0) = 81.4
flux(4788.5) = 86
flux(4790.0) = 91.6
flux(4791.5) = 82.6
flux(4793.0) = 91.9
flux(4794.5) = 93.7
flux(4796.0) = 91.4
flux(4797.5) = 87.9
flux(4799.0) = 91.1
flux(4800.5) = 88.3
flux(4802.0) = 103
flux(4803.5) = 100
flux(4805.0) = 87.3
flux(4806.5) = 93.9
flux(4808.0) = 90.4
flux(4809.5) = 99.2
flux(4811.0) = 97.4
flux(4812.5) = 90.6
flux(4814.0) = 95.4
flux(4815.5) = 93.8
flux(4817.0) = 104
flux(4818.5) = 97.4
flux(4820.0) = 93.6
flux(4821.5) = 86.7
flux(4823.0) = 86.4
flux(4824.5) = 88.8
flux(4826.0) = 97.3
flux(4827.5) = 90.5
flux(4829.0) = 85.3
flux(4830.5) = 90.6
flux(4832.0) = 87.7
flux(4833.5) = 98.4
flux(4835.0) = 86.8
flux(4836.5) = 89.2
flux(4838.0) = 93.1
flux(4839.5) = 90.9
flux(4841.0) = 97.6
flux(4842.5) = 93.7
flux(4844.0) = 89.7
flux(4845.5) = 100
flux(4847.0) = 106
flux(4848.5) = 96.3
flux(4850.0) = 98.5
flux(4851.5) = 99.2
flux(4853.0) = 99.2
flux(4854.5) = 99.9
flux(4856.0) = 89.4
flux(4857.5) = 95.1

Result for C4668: 3.4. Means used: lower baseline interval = 96.7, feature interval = 93.4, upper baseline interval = 97.9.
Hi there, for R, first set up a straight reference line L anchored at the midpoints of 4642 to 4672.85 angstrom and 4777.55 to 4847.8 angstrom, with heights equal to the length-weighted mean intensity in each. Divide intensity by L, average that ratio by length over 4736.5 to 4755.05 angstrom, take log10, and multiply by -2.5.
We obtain -0.04 mag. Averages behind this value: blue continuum 94.1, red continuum 91.2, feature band 96.2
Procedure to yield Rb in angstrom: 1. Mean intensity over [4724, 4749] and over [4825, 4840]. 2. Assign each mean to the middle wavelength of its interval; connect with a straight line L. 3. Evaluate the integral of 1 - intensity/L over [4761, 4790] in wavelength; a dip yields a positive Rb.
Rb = 2.4 angstrom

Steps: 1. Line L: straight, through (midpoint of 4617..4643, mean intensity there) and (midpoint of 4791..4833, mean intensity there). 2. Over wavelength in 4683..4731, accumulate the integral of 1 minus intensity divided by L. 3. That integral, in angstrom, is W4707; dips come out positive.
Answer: 1.4 angstrom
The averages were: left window 96.6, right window 92.5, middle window 92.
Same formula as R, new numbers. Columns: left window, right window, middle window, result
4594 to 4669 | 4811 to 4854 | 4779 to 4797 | 0.10 mag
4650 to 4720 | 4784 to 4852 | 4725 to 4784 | 0.02 mag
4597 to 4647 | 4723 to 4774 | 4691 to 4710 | 0.05 mag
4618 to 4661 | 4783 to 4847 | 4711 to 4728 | -0.01 mag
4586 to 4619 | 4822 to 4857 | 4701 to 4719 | 0.04 mag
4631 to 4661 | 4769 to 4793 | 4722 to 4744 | -0.05 mag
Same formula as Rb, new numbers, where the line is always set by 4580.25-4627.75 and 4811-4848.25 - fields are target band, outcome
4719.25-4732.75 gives 0.10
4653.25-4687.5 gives -0.62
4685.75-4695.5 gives 0.01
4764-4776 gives 0.81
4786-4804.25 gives 0.53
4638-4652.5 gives 0.25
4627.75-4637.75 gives -0.39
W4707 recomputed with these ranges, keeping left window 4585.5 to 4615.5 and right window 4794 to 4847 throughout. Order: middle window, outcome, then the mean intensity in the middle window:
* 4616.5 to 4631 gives -0.60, 96.8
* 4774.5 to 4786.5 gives 1.14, 84.2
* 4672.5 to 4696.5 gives -0.47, 94.8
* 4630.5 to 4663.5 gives -0.87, 95.4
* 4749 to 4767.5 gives 0.22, 91.9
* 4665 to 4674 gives 0.19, 91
